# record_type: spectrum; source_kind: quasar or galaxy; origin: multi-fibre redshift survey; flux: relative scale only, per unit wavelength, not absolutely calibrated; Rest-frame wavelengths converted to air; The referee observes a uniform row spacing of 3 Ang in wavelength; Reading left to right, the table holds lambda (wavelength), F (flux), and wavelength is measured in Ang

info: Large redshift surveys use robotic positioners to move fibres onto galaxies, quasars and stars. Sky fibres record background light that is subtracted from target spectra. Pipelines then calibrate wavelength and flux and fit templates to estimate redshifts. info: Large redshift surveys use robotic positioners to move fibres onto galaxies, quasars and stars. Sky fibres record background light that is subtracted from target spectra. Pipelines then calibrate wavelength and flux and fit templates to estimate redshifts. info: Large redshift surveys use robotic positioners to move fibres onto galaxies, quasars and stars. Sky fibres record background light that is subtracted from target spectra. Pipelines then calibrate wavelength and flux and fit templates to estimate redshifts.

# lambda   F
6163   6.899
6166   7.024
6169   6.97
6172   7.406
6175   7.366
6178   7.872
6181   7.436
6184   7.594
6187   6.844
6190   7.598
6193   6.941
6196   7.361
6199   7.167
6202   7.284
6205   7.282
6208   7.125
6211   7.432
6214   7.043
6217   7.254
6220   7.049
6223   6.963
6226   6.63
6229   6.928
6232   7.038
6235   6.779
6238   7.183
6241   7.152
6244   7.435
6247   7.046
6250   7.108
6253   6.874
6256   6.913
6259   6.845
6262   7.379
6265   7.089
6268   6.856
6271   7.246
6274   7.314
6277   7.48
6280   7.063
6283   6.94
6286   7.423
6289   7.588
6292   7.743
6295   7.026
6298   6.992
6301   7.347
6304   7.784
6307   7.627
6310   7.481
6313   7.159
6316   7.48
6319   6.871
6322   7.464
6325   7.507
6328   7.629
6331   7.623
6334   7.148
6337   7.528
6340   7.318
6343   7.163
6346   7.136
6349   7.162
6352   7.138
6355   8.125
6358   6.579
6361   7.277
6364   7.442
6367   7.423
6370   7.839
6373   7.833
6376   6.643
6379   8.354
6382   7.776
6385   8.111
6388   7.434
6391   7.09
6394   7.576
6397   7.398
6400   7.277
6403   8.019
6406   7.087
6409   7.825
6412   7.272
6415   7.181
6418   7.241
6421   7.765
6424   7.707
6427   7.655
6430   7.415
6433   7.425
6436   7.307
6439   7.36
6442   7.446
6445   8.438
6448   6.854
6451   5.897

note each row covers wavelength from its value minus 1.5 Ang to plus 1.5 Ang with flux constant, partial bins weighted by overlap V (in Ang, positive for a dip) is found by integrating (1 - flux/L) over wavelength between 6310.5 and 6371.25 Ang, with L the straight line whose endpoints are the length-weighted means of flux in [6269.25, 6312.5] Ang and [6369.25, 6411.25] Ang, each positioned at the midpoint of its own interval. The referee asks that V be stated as 0.9 Ang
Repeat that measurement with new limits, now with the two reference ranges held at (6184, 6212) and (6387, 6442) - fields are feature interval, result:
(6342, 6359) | 0.3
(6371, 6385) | -0.6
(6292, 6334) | -0.2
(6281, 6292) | -0.1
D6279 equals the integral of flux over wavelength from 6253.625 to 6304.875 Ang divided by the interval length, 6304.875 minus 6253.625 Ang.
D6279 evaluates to 7.22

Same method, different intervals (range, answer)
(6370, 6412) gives 7.57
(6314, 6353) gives 7.32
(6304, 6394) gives 7.43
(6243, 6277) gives 7.11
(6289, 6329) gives 7.4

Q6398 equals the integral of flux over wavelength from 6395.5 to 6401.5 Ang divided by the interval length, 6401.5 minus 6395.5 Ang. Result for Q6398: 7.34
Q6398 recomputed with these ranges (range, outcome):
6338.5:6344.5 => 7.24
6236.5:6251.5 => 7.18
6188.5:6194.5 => 7.27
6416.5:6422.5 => 7.5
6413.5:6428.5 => 7.51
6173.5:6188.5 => 7.42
